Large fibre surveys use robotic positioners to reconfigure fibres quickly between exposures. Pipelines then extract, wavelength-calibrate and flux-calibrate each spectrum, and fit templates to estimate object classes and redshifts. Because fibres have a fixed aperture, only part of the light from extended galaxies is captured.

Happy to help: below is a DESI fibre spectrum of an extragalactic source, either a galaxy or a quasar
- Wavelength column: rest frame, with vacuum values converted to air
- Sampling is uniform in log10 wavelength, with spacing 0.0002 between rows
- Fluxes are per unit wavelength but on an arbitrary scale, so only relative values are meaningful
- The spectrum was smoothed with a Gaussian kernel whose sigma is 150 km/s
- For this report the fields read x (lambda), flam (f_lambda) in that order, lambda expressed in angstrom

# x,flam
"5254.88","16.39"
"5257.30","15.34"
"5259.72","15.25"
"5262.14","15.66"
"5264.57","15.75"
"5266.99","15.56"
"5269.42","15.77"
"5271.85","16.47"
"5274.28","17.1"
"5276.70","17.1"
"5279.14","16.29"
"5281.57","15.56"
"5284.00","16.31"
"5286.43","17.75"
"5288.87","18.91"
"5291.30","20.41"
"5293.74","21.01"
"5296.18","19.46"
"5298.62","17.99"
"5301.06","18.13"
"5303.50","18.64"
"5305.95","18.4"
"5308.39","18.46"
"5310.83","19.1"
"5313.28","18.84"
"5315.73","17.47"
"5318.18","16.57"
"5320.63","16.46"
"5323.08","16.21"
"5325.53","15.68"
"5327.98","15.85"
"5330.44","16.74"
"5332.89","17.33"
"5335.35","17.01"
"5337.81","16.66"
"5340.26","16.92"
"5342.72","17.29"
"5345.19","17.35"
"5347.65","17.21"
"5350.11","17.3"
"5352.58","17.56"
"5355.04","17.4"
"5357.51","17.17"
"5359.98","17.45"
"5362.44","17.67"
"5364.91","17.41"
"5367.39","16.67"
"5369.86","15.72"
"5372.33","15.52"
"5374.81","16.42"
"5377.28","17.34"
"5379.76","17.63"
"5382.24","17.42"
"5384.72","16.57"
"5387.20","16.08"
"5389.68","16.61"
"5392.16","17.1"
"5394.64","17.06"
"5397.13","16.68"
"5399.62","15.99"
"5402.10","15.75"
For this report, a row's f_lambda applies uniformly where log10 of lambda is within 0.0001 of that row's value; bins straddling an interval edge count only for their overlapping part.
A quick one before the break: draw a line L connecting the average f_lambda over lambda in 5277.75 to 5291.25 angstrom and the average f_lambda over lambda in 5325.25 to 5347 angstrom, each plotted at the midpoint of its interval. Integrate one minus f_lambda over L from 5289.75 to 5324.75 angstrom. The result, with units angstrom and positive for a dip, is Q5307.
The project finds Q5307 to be -2.59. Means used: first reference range 17.3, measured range 18.3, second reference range 16.8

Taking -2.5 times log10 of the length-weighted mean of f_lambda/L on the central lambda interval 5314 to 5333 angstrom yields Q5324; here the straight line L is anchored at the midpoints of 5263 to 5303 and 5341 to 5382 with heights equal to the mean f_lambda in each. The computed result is 0.046 mag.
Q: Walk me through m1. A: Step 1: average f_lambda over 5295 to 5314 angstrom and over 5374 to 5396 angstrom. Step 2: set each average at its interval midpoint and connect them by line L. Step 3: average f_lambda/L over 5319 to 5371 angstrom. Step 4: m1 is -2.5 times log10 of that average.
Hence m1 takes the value 0.05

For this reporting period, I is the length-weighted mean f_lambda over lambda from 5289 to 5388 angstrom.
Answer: 17.4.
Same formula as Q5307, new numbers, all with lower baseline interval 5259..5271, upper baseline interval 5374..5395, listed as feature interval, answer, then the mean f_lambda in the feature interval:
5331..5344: -0.5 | 17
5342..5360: -0.8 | 17.3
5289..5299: -2.4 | 19.8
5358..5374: 0.0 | 16.7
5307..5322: -1.5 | 17.8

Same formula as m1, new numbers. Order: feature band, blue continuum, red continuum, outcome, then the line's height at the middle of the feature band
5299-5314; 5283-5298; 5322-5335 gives -0.04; 17.9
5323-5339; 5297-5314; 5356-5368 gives 0.09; 18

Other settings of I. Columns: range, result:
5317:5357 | 16.9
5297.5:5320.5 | 18.1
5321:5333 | 16.3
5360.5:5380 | 16.8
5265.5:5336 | 17.5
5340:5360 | 17.3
